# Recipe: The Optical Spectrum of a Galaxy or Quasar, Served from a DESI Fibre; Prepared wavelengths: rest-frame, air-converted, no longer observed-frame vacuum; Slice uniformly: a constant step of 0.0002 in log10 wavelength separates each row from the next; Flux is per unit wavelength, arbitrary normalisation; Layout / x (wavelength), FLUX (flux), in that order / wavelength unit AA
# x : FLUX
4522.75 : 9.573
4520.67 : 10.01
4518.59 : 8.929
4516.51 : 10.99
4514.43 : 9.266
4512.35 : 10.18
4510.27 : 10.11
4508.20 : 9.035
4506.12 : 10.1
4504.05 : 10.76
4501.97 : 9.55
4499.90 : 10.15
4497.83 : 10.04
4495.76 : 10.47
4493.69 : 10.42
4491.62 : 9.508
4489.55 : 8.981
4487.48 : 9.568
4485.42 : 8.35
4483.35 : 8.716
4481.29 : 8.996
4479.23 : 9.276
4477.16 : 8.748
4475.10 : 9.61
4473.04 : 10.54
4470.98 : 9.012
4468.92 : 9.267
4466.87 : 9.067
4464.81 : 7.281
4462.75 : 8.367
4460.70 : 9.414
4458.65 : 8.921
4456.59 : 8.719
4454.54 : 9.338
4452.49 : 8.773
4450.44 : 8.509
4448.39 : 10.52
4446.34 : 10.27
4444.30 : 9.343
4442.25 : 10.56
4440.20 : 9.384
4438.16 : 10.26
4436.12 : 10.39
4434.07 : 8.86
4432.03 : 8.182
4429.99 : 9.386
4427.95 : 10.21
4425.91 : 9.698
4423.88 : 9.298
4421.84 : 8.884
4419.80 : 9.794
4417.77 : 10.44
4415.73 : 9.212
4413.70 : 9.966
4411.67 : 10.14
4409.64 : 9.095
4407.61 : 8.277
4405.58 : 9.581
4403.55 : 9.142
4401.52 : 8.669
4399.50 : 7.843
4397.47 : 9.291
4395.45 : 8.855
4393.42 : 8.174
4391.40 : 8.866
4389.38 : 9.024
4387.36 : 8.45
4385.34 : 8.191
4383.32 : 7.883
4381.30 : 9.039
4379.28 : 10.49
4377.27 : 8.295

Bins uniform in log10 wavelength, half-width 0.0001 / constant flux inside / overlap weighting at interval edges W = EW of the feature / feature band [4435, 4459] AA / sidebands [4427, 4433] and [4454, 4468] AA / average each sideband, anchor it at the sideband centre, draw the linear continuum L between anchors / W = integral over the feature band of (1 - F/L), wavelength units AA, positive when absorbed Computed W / -1.70 AA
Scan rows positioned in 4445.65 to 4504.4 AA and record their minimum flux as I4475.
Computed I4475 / 7.281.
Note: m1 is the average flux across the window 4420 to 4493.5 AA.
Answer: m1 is 9.28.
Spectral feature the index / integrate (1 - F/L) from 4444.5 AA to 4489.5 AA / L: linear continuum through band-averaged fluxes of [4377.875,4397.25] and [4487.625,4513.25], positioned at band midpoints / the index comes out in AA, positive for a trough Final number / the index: 2.2 AA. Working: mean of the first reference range 8.79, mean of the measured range 9.11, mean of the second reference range 9.93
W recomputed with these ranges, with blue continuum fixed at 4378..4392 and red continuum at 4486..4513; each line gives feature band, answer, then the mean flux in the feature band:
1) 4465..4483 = 0.8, 9.2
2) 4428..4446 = -0.6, 9.61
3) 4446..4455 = 0.0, 9.43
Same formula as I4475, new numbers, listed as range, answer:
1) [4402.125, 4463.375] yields 8.182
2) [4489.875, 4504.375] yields 9.508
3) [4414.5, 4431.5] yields 8.884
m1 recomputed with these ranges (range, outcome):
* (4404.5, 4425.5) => 9.48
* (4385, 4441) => 9.21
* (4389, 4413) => 8.93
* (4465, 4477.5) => 9.27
